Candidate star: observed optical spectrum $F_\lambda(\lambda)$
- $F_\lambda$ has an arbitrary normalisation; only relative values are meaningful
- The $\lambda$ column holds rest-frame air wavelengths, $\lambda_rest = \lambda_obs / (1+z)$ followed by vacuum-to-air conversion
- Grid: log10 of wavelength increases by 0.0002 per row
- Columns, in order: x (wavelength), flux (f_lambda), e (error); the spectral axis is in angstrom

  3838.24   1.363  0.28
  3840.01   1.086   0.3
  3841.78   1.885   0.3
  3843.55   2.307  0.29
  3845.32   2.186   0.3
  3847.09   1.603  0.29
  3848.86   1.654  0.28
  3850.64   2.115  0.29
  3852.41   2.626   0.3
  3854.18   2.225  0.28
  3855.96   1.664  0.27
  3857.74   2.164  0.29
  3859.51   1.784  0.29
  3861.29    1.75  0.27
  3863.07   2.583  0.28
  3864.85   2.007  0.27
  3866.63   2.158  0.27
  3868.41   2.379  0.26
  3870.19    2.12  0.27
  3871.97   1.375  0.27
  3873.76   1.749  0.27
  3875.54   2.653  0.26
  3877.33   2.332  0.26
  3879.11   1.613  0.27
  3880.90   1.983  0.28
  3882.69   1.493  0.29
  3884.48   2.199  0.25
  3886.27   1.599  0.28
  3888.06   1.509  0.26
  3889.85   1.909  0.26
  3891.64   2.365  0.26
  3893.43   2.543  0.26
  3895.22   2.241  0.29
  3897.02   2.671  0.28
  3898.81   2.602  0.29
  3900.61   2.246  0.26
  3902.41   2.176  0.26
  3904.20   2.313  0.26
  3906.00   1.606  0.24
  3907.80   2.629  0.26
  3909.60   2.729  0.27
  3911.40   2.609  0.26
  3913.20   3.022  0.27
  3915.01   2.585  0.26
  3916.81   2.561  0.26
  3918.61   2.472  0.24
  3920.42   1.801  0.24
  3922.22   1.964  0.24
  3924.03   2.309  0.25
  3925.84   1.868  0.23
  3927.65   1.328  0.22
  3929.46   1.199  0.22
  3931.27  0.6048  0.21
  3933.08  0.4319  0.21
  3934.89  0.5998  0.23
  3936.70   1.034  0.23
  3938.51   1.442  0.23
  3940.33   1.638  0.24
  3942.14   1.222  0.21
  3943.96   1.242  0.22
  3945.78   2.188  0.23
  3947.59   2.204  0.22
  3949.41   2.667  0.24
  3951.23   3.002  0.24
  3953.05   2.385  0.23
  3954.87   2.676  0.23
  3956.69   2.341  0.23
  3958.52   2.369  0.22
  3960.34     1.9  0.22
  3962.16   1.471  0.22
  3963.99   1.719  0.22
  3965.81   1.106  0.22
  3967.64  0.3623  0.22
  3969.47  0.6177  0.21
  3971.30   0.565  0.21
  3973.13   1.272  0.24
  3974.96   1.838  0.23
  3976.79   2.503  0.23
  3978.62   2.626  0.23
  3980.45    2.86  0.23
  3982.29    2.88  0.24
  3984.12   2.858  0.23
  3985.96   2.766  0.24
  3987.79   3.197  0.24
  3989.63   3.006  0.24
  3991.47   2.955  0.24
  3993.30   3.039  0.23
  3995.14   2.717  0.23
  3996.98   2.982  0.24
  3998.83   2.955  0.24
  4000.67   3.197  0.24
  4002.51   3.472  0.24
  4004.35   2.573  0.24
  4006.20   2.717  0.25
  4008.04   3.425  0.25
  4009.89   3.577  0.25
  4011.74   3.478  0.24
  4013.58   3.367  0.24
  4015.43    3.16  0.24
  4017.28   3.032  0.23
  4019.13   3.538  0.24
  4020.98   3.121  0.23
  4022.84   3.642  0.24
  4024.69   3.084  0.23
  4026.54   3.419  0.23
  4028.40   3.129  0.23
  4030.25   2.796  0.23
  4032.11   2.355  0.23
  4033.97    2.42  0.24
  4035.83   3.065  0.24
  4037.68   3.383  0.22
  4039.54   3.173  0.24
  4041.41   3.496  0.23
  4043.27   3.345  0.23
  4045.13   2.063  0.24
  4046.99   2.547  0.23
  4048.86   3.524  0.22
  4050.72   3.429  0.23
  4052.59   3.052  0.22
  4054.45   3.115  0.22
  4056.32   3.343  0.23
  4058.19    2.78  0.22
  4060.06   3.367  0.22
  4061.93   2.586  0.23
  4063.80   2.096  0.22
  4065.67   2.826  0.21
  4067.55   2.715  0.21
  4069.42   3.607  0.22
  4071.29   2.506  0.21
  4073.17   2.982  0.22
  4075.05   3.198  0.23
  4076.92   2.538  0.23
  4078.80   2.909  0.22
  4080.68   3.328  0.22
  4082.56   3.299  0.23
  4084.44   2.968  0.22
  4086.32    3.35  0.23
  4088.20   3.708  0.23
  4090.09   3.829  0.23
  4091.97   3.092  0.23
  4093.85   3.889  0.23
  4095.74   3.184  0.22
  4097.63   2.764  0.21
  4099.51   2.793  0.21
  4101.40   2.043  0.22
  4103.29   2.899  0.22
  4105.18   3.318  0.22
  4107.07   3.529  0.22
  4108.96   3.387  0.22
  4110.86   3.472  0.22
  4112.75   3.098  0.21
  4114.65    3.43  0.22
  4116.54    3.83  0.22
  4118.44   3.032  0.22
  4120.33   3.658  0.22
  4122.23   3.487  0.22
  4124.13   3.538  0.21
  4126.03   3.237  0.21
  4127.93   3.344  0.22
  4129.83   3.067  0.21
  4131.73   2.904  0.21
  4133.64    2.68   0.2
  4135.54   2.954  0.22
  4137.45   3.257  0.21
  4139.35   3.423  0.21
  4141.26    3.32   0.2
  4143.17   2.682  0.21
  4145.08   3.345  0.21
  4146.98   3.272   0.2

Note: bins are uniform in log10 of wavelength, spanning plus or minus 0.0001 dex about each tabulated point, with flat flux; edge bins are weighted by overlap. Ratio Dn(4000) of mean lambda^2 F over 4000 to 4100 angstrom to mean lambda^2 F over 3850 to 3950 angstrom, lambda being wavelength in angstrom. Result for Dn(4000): 1.69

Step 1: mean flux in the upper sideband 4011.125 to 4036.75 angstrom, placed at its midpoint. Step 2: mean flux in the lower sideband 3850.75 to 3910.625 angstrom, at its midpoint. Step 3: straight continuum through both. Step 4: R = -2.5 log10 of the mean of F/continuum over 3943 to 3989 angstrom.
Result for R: 0.29 mag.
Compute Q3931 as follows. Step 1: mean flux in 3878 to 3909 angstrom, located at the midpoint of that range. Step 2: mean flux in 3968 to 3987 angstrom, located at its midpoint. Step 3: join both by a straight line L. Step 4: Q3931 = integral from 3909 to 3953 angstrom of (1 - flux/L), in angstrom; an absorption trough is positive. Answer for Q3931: 4.5 angstrom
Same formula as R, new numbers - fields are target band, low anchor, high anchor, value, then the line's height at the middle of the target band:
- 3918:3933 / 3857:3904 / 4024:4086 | 0.39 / 2.32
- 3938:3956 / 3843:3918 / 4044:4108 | 0.18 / 2.46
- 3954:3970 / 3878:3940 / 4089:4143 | 0.35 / 2.27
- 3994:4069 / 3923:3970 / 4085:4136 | -0.25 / 2.46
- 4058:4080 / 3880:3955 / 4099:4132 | 0.04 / 2.95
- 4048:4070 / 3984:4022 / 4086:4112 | 0.05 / 3.18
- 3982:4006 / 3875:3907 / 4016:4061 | -0.06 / 2.8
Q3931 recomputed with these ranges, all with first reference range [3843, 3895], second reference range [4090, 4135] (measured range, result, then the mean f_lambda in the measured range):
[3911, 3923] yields -0.91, 2.43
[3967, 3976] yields 5.55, 0.97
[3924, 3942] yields 8.80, 1.19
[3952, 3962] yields 0.71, 2.28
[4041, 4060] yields -1.04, 3.07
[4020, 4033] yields -1.34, 3.08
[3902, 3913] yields -0.90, 2.4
